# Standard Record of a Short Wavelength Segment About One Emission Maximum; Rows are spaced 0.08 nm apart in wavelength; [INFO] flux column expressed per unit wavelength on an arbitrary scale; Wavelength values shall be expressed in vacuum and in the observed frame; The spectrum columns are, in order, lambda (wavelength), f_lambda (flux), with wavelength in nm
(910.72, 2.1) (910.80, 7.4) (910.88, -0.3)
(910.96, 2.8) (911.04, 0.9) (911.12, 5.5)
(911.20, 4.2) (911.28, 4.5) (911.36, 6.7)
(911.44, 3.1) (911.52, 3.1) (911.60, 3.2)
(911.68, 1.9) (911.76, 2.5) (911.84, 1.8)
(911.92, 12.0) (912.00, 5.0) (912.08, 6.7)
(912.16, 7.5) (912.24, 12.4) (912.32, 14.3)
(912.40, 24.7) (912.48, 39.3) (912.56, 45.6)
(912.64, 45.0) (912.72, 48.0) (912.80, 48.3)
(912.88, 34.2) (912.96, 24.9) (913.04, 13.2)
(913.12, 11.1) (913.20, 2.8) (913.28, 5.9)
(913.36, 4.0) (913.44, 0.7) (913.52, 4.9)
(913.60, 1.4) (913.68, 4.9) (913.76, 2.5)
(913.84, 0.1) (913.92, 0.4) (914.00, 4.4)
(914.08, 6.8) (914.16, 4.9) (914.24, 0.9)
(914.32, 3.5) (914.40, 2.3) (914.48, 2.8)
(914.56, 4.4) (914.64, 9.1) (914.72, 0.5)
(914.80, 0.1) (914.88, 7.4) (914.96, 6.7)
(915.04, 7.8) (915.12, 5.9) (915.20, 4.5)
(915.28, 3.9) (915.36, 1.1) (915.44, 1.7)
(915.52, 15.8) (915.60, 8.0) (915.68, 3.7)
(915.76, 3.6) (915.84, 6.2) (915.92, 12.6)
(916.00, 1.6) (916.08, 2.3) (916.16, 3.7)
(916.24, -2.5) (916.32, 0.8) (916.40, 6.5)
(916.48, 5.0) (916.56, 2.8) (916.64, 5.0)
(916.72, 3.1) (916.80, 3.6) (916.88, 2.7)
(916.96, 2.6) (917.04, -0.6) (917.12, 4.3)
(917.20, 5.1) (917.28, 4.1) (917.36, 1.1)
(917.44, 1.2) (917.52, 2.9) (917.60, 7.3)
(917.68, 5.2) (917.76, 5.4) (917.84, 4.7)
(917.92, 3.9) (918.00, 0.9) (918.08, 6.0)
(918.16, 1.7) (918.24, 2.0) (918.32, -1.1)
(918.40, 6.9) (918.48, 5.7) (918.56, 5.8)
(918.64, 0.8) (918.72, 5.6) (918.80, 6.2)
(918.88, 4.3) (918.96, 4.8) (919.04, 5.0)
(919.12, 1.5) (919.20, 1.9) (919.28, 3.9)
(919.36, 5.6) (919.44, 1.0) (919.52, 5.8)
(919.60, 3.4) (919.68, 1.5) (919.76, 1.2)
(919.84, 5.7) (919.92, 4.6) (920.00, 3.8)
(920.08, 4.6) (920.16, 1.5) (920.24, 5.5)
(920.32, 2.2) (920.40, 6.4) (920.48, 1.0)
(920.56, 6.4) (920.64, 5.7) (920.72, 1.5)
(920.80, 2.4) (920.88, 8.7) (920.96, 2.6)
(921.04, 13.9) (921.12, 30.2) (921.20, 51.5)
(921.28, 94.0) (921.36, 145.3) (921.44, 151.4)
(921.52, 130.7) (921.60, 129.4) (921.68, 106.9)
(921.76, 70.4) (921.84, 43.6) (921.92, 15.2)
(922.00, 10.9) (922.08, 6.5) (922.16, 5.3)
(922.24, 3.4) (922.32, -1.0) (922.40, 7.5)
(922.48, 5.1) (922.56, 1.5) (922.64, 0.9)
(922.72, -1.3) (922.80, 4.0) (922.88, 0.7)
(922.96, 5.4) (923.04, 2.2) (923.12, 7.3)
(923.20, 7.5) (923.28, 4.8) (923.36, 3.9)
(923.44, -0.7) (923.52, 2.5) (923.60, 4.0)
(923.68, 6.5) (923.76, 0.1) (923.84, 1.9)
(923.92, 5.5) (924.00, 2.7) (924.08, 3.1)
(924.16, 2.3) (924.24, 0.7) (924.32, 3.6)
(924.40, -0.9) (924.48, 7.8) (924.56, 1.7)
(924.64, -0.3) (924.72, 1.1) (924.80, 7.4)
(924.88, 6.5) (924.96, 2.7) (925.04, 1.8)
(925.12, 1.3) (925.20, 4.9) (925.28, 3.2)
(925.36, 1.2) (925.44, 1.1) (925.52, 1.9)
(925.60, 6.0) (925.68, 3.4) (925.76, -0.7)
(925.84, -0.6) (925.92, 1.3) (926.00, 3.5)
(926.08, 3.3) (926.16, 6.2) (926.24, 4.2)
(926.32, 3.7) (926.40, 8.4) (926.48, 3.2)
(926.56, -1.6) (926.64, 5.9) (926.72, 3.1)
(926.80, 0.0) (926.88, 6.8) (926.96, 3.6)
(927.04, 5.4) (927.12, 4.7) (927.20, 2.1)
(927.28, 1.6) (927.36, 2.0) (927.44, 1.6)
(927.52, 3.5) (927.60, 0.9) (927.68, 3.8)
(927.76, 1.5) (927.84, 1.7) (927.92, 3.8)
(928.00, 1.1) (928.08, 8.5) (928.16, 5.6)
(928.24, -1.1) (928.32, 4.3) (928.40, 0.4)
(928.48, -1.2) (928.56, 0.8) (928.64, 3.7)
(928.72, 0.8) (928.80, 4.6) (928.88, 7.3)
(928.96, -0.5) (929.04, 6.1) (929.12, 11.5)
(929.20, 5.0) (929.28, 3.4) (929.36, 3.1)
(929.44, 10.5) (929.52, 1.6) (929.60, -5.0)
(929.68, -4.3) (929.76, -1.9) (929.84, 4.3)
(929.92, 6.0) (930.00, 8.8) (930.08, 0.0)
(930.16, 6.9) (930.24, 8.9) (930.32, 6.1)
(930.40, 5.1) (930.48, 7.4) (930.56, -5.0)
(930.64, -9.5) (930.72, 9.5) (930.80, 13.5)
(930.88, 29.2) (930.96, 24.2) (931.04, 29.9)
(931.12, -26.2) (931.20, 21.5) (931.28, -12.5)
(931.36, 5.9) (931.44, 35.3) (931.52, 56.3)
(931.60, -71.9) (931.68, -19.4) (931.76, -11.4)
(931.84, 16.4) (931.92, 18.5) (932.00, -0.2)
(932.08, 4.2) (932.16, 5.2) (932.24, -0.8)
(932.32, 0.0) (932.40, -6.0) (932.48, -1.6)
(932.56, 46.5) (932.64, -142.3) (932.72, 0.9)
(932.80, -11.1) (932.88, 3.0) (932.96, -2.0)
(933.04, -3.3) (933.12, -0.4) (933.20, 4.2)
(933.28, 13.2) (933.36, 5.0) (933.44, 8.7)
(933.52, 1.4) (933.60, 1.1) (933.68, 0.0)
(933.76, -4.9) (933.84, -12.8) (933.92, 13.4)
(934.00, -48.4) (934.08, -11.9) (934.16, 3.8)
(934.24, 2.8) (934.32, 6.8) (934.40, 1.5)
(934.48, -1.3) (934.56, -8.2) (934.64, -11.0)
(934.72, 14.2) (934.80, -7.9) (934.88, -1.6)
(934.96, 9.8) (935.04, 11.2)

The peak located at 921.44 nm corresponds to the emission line [O III]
